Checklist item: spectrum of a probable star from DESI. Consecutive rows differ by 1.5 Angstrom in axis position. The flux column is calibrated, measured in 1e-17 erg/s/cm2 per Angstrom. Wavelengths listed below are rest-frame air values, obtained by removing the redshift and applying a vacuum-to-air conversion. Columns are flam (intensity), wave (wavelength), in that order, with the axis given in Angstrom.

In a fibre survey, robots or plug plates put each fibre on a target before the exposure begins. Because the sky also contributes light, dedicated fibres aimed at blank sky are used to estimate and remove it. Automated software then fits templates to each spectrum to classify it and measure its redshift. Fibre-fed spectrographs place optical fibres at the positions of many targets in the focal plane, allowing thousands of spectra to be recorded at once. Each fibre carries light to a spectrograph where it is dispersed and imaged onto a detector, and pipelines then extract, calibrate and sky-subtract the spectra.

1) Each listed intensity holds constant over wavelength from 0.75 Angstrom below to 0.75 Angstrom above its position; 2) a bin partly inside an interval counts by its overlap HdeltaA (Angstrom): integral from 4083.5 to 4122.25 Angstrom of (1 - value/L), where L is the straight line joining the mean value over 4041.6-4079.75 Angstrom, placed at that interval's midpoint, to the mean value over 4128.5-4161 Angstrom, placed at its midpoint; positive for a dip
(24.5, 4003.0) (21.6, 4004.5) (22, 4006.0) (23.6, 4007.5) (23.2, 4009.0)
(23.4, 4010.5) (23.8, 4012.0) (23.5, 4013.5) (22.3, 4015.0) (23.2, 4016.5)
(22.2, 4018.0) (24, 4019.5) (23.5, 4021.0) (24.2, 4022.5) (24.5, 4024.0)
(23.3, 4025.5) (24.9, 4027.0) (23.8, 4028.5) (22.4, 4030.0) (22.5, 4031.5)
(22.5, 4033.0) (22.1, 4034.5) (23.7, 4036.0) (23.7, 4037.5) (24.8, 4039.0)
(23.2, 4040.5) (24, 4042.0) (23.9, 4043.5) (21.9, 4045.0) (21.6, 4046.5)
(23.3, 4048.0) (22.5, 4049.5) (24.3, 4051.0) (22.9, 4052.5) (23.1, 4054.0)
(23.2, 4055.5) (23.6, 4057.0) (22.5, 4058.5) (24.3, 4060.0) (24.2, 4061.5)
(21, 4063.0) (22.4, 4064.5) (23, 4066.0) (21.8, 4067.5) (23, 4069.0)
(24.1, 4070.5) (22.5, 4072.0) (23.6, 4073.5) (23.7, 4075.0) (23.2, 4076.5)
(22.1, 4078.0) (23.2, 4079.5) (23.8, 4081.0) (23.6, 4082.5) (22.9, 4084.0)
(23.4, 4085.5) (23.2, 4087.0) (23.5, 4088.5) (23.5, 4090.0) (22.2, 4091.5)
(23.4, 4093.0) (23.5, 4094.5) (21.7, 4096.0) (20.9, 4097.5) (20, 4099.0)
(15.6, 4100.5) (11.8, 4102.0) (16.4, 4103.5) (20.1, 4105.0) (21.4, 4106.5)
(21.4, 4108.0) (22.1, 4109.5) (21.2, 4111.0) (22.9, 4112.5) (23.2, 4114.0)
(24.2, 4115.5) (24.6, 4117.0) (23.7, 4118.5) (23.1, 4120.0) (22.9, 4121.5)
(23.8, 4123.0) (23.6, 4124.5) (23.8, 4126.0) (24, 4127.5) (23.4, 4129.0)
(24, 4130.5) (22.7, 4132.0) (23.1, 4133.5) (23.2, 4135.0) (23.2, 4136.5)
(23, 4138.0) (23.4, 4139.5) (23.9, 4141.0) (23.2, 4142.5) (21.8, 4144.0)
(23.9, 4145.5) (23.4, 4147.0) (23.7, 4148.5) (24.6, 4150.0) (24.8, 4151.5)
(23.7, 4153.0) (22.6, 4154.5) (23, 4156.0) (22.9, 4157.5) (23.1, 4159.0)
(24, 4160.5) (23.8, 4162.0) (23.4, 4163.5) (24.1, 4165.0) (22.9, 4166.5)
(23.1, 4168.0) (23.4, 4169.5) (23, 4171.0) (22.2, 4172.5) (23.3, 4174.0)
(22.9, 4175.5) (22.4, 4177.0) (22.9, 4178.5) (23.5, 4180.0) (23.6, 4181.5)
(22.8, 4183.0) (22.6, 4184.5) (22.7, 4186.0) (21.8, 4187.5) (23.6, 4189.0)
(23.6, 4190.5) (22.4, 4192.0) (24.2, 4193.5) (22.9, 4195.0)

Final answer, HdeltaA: 2.62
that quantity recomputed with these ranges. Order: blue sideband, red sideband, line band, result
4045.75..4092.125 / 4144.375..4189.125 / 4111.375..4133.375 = -0.33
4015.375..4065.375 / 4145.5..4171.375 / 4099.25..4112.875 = 2.48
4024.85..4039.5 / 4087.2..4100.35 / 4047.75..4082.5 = -0.69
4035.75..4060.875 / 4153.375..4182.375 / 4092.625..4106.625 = 2.39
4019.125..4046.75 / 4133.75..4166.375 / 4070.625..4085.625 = 0.13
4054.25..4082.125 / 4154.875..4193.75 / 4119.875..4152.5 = -0.55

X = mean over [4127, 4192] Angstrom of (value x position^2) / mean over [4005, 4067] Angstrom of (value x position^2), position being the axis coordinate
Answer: 1.1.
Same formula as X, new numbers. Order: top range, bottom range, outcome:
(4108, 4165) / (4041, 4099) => 1.05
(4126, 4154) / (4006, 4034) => 1.07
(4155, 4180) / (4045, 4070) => 1.07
